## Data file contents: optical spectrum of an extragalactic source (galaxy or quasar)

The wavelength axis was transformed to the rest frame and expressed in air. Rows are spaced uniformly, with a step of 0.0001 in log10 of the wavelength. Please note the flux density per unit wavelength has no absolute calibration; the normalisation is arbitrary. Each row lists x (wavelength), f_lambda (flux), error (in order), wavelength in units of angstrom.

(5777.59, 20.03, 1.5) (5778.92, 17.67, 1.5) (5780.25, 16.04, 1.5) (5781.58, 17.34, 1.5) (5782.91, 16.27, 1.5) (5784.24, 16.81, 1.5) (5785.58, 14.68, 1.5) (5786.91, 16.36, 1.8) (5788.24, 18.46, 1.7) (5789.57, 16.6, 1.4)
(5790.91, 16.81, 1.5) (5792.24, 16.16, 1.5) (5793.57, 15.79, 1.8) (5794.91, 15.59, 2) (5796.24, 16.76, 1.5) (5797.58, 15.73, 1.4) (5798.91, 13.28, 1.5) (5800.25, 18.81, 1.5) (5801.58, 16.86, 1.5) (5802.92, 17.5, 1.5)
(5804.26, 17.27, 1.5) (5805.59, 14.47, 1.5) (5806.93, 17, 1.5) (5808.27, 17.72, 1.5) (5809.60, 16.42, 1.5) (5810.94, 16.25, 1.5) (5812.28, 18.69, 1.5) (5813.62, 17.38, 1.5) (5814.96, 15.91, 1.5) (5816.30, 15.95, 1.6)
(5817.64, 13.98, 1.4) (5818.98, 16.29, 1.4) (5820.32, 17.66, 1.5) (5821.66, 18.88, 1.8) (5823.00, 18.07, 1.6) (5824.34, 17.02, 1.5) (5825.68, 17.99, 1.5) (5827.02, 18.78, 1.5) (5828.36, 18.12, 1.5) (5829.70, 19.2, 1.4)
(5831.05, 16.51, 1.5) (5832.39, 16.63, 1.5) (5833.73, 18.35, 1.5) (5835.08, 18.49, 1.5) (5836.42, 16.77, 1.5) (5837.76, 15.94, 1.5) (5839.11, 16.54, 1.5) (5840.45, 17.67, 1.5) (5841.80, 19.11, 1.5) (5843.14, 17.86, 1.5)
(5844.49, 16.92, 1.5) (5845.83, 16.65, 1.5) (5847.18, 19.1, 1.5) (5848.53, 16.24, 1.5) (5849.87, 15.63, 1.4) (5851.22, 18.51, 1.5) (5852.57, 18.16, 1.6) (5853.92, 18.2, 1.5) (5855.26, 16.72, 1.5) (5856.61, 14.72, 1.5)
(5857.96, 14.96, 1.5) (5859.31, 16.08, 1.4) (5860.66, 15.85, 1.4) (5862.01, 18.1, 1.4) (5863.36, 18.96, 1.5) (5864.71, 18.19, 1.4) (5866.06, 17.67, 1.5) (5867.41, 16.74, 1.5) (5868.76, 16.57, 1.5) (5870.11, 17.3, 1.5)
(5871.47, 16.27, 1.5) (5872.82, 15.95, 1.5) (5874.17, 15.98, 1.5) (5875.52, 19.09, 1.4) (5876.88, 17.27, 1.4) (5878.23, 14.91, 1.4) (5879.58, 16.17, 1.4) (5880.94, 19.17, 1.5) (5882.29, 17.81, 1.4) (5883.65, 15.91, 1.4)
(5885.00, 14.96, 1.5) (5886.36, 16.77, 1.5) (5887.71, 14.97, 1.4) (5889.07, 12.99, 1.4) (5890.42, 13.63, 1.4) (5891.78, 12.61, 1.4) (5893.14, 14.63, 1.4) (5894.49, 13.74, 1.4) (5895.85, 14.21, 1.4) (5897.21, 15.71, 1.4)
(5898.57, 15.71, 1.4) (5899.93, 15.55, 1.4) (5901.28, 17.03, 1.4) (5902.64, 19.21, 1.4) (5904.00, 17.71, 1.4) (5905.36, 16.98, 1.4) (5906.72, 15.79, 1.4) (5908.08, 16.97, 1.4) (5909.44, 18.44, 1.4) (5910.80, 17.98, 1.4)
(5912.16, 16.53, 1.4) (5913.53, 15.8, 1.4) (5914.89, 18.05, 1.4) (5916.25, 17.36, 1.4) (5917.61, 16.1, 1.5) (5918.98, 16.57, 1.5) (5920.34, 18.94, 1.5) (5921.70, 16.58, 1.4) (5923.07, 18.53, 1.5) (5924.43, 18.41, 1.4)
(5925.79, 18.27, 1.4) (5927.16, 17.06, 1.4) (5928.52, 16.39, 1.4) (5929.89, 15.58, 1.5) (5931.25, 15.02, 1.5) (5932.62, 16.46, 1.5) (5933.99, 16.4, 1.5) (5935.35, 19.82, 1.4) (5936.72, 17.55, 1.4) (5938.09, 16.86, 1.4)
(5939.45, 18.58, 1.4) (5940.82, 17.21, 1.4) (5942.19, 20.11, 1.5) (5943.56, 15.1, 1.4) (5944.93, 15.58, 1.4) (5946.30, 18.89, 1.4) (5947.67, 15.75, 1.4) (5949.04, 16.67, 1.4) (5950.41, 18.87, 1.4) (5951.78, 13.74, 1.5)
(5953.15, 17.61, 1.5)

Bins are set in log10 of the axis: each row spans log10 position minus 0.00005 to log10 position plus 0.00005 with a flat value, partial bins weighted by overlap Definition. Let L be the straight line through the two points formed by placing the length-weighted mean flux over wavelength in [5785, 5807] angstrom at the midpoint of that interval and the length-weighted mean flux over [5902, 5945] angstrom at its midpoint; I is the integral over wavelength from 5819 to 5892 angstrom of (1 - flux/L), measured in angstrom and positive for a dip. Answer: -0.9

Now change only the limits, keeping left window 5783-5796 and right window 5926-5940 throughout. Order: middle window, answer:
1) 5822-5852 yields -1.8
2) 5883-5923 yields 1.7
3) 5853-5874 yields -0.1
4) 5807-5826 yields -0.6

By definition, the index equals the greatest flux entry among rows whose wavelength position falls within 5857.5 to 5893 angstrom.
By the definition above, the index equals 19.17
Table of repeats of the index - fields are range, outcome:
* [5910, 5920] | 18.05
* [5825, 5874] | 19.2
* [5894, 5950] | 20.11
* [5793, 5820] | 18.81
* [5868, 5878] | 19.09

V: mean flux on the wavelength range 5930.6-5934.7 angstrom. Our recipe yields 16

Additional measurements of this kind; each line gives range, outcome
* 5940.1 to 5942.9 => 18.6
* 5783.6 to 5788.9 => 16.6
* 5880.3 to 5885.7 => 16.9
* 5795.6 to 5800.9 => 16.1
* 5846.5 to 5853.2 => 17.5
